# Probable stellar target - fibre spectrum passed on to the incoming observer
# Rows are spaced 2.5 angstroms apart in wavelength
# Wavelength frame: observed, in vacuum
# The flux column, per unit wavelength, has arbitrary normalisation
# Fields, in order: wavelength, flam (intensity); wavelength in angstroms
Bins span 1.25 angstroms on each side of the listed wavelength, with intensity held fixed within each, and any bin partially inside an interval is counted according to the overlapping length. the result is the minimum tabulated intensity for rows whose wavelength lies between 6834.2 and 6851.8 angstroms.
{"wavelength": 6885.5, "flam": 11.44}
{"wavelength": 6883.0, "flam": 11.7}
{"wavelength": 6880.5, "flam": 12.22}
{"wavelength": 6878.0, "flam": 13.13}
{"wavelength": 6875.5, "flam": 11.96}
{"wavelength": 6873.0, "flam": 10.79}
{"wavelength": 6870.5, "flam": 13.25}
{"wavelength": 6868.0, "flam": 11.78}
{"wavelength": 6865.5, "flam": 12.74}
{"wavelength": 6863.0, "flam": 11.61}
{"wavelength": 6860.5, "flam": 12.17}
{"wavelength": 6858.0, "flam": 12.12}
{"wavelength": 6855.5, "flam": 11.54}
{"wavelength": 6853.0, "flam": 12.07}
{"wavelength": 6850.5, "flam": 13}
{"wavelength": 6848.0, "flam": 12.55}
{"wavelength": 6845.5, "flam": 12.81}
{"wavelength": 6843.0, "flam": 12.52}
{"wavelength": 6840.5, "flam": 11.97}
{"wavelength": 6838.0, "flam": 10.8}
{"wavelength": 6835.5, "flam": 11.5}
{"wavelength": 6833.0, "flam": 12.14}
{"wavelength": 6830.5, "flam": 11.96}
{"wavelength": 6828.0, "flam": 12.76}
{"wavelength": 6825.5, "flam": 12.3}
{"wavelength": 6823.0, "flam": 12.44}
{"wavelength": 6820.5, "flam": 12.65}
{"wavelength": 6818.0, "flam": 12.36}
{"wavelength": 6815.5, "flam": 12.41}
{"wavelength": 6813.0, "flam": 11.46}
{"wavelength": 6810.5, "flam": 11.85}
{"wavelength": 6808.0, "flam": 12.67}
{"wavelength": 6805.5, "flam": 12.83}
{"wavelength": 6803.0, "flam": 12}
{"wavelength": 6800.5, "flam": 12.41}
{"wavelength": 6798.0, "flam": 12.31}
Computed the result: 10.8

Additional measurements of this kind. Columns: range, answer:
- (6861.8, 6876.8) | 10.79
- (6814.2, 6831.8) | 11.96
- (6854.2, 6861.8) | 11.54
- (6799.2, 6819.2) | 11.46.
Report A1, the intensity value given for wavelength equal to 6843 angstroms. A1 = 12.52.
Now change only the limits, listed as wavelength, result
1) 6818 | 12.36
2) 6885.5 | 11.44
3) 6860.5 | 12.17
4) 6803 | 12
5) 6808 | 12.67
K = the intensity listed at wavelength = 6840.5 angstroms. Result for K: 11.97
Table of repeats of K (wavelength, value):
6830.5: 11.96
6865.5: 12.74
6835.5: 11.5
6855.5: 11.54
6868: 11.78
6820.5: 12.65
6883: 11.7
